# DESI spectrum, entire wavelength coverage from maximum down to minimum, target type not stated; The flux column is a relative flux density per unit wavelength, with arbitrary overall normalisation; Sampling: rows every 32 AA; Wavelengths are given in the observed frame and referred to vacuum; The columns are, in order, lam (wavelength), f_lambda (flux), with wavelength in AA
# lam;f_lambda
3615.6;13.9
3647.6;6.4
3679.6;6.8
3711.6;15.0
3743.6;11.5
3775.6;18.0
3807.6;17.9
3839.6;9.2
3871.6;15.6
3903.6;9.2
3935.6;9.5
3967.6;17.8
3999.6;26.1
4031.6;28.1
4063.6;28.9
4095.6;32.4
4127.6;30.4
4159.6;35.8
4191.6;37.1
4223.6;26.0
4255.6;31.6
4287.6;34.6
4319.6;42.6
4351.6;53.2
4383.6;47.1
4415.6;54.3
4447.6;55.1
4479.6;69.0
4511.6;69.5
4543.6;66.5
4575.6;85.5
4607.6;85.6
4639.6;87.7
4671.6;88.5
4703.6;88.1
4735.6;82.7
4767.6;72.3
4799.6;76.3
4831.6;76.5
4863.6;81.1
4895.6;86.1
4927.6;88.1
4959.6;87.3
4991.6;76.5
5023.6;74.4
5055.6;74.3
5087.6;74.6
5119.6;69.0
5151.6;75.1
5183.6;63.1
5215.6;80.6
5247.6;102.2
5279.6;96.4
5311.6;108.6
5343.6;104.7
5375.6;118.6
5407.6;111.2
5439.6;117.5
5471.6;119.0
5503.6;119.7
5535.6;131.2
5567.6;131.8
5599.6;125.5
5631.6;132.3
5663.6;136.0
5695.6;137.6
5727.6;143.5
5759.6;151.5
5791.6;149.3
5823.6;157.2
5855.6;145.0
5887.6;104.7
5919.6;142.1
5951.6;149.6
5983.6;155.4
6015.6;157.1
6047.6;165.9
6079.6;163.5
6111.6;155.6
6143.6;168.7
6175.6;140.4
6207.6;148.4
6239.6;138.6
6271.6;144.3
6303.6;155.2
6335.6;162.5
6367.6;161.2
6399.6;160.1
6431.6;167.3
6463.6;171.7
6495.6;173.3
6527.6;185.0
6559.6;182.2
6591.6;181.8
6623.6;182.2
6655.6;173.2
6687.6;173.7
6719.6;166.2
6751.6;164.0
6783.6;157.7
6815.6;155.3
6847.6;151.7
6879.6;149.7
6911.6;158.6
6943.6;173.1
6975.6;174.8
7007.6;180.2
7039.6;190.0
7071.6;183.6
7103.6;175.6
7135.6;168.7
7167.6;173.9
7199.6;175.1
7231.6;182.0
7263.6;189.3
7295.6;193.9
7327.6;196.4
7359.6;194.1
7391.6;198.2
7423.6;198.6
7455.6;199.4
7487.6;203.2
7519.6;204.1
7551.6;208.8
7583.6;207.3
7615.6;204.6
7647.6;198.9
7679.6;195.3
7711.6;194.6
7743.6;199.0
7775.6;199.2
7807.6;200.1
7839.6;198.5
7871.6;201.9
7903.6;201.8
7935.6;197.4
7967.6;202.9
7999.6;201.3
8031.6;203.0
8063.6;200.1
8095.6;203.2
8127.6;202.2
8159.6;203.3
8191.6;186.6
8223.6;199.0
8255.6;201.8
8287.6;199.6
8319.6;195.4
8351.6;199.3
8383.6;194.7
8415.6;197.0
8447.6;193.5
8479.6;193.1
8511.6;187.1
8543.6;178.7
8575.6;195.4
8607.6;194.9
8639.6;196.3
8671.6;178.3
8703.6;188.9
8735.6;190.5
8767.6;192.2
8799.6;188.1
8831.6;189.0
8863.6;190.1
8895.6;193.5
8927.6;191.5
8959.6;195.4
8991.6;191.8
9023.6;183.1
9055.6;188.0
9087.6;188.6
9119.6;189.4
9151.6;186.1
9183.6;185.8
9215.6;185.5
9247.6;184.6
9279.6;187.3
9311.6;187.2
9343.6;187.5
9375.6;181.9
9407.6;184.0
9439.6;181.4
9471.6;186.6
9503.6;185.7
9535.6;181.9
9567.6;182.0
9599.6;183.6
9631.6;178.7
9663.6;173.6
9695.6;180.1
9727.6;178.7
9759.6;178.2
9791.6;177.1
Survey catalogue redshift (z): 0.00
